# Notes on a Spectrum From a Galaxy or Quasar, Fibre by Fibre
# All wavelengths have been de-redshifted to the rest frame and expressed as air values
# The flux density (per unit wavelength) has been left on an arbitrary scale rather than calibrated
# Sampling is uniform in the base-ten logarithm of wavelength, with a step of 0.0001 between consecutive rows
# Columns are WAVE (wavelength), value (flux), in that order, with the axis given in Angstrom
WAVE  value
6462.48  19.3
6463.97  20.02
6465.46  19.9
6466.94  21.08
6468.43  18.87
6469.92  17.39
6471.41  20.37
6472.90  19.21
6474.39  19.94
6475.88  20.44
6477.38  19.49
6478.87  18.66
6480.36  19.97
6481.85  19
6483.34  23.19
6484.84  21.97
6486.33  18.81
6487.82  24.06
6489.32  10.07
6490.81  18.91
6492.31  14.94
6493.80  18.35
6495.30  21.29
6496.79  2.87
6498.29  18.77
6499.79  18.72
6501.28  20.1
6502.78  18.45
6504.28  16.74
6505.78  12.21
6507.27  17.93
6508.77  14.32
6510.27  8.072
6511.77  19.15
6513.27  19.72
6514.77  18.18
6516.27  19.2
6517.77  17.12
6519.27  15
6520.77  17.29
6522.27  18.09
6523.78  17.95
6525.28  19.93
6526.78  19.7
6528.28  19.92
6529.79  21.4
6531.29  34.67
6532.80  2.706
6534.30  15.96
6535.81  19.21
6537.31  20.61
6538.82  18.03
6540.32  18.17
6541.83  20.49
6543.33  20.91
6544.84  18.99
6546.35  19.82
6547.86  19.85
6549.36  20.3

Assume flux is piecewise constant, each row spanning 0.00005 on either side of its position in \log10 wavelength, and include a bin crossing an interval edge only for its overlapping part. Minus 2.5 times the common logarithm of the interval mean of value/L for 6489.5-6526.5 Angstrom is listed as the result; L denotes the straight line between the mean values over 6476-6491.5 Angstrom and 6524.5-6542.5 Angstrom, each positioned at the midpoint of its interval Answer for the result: 0.16 mag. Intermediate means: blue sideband 19.5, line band 16.7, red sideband 19.2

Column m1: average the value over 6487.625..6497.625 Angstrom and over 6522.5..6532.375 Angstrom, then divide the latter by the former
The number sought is 1.4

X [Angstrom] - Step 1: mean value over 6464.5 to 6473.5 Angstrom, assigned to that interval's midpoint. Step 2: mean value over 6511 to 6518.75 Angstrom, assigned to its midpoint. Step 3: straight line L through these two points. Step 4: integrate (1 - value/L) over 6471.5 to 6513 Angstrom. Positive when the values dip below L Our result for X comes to 3.0 Angstrom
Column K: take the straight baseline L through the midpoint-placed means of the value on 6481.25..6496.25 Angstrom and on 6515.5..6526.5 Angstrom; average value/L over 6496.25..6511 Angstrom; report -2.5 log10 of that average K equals 0.22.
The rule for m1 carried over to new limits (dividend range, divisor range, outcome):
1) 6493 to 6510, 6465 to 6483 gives 0.82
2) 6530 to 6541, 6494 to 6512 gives 1.19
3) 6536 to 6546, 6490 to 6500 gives 1.21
